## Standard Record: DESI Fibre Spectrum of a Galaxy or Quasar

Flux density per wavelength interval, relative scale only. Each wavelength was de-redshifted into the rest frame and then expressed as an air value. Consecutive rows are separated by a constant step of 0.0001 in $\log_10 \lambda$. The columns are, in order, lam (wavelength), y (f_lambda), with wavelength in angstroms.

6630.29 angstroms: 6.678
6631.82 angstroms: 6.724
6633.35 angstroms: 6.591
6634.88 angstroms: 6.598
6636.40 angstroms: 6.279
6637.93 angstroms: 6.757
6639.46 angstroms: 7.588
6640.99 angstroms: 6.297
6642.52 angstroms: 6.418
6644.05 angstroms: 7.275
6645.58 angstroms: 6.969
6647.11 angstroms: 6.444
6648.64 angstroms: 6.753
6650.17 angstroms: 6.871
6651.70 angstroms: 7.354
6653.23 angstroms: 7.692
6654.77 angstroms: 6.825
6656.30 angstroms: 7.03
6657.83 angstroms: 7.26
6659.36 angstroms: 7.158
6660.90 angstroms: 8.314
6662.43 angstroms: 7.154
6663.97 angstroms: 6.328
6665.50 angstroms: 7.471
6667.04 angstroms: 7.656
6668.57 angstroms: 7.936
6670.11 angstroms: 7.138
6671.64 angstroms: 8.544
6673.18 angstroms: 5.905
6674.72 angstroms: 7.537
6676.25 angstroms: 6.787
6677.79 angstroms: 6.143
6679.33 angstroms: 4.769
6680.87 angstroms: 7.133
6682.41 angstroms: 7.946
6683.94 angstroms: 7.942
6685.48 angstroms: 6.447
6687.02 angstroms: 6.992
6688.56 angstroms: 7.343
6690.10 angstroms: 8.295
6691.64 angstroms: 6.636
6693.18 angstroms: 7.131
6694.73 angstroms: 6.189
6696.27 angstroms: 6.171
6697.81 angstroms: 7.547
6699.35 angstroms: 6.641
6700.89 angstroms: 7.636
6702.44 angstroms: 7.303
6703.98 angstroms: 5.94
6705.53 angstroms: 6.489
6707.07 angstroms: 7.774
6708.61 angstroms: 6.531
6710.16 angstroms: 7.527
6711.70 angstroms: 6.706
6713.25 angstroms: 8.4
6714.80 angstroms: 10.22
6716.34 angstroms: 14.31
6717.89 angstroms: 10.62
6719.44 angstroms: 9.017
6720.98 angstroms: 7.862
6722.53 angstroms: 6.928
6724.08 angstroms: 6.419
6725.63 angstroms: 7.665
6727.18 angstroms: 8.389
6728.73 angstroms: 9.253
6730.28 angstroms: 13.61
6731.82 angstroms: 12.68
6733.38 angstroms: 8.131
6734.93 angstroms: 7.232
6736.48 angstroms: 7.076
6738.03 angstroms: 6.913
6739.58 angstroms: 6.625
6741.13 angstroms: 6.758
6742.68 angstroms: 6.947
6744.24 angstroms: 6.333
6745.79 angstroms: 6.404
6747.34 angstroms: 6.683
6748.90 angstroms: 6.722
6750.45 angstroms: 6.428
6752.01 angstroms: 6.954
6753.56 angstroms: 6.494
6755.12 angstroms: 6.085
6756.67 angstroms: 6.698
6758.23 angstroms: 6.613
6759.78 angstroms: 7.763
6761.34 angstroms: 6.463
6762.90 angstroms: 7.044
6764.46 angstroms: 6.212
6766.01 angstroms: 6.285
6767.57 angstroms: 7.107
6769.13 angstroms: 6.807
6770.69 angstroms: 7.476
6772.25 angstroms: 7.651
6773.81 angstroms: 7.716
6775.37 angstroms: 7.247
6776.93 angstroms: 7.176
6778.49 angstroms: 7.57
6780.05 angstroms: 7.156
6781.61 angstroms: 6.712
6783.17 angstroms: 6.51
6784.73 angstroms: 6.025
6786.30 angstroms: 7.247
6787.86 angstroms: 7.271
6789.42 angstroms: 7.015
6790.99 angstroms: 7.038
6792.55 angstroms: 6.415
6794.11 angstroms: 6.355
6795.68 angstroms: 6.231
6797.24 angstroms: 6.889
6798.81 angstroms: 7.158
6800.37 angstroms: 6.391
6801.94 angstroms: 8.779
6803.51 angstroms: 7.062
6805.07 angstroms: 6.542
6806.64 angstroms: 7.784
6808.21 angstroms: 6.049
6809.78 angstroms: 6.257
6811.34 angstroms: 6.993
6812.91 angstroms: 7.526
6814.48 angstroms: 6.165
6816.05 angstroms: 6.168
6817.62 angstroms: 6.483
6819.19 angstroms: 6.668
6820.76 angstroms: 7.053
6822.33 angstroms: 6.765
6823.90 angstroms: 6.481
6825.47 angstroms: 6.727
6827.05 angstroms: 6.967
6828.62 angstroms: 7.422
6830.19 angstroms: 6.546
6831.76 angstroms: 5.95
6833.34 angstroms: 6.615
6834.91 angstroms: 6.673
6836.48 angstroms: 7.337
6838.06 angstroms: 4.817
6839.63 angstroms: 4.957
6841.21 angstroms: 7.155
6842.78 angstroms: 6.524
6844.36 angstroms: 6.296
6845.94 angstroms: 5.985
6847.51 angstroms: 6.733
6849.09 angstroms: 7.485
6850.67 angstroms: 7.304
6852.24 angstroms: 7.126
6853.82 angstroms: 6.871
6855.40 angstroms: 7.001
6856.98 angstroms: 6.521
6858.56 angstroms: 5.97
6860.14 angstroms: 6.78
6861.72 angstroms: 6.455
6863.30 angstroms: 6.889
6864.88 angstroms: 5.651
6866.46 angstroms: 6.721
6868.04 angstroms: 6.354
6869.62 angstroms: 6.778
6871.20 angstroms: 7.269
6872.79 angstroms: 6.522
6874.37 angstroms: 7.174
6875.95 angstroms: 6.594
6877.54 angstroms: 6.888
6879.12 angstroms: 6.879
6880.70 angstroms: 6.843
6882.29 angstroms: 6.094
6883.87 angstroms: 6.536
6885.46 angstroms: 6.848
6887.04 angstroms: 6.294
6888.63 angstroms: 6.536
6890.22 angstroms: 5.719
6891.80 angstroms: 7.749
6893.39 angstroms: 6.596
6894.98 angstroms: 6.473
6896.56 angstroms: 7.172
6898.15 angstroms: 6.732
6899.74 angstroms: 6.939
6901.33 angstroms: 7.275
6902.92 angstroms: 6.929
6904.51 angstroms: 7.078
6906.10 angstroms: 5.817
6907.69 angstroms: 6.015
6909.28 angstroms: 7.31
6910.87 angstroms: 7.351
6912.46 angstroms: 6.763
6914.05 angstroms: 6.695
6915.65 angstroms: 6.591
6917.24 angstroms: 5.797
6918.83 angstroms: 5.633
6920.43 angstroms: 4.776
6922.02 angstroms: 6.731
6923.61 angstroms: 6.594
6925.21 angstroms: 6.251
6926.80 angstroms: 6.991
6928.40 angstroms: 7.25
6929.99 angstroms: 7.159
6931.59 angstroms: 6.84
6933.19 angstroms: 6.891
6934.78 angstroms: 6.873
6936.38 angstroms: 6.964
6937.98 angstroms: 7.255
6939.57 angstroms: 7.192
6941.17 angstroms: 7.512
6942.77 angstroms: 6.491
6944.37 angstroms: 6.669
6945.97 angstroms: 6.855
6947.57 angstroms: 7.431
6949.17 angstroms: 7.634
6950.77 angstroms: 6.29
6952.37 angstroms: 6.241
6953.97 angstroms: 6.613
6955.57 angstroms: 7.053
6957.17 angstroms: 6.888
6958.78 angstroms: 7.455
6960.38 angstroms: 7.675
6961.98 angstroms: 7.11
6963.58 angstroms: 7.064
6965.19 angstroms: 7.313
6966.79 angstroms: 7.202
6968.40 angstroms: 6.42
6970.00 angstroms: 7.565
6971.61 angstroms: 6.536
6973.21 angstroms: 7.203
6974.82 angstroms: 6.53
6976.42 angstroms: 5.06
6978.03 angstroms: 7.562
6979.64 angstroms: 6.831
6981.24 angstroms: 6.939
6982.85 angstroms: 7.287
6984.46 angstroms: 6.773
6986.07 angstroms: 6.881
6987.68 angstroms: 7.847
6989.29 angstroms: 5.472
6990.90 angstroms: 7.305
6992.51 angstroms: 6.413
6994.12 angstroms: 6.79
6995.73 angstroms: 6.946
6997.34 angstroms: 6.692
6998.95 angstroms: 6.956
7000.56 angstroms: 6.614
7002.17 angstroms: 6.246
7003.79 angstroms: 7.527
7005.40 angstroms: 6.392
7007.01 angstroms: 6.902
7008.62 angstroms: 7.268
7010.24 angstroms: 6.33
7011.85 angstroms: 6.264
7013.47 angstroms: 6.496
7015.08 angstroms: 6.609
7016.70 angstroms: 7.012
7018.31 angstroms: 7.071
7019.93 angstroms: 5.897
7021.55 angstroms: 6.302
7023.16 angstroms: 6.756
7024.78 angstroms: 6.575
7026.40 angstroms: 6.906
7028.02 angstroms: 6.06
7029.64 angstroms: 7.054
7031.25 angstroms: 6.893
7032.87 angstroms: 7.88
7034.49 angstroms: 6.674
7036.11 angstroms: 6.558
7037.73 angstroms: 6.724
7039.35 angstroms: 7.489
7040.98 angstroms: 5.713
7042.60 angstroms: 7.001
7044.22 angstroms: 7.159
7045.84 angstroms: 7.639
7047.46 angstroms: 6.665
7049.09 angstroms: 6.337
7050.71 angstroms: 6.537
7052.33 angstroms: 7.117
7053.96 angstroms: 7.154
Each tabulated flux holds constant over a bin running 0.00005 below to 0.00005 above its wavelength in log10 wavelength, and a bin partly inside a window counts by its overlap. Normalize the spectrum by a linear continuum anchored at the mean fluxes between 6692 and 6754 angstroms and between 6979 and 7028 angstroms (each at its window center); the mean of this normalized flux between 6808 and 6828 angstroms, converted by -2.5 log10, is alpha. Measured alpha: 0.12 mag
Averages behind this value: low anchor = 7.77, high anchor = 6.73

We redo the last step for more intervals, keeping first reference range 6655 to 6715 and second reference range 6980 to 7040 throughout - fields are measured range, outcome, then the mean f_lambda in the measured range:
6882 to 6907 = 0.04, 6.68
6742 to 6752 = 0.08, 6.61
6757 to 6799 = 0.02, 6.93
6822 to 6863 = 0.06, 6.6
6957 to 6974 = -0.05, 7.14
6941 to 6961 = -0.02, 6.96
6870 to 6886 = 0.03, 6.76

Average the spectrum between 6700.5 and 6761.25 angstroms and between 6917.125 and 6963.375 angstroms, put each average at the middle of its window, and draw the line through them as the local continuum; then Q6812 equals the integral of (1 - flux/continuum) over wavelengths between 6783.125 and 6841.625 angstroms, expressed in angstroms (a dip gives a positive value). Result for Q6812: 5.62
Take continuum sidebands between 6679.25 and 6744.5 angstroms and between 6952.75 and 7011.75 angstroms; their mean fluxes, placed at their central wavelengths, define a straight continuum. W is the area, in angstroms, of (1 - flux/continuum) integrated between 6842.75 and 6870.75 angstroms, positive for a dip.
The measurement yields 2.55 angstroms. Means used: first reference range 7.82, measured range 6.65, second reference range 6.87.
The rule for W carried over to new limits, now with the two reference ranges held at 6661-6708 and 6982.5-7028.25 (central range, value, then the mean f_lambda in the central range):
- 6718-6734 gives -4.72 angstroms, 9.07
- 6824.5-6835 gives 0.30 angstroms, 6.7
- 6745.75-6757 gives 0.67 angstroms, 6.56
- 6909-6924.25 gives 0.93 angstroms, 6.39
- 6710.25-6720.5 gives -3.87 angstroms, 9.67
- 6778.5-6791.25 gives 0.07 angstroms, 6.91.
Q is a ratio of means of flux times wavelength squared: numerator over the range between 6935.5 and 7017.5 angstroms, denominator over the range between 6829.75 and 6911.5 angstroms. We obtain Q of 1.07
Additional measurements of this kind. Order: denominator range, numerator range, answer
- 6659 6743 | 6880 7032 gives 0.95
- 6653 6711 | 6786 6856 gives 0.99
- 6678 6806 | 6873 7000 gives 0.98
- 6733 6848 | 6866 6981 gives 1.04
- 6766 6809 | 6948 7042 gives 1.03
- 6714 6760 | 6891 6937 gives 0.88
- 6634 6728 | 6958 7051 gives 1.02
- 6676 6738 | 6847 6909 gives 0.90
